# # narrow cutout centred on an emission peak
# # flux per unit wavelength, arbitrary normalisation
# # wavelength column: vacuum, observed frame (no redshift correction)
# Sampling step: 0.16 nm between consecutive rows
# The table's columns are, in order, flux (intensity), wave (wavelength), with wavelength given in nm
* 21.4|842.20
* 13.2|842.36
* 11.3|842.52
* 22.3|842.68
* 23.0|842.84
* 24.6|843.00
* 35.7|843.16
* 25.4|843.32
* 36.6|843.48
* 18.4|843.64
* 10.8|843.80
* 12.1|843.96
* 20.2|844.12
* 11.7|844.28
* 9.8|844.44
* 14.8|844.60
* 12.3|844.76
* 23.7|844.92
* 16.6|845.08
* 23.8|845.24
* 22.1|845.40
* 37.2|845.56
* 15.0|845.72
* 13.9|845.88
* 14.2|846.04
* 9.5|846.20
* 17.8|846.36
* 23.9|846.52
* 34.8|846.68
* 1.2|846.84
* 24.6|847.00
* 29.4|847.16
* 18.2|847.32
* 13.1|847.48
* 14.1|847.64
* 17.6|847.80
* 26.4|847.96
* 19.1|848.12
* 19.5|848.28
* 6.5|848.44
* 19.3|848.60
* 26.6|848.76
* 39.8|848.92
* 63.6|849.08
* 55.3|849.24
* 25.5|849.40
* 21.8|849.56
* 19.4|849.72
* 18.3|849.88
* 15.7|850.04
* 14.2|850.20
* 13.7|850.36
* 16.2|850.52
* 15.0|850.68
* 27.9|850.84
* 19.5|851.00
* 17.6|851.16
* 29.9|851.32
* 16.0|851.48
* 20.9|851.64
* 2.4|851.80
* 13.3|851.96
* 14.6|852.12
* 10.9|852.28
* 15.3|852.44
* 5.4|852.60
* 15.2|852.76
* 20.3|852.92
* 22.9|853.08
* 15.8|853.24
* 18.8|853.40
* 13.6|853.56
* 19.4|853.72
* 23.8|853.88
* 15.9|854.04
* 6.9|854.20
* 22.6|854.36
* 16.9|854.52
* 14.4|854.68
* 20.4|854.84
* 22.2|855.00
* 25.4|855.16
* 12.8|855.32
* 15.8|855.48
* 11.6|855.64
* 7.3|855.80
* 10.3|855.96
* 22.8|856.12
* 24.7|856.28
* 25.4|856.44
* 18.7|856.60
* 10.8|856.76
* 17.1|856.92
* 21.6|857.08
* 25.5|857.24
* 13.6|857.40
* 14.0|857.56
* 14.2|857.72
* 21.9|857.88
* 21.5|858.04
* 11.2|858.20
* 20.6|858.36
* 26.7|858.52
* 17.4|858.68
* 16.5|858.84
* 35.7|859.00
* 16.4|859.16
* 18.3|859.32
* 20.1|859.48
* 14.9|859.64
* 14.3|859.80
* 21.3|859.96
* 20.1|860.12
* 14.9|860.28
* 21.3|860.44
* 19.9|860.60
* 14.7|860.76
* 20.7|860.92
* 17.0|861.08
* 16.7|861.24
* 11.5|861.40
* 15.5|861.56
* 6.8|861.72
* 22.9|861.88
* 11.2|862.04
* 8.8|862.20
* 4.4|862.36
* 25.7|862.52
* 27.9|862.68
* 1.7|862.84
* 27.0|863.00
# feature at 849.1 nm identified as H-gamma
